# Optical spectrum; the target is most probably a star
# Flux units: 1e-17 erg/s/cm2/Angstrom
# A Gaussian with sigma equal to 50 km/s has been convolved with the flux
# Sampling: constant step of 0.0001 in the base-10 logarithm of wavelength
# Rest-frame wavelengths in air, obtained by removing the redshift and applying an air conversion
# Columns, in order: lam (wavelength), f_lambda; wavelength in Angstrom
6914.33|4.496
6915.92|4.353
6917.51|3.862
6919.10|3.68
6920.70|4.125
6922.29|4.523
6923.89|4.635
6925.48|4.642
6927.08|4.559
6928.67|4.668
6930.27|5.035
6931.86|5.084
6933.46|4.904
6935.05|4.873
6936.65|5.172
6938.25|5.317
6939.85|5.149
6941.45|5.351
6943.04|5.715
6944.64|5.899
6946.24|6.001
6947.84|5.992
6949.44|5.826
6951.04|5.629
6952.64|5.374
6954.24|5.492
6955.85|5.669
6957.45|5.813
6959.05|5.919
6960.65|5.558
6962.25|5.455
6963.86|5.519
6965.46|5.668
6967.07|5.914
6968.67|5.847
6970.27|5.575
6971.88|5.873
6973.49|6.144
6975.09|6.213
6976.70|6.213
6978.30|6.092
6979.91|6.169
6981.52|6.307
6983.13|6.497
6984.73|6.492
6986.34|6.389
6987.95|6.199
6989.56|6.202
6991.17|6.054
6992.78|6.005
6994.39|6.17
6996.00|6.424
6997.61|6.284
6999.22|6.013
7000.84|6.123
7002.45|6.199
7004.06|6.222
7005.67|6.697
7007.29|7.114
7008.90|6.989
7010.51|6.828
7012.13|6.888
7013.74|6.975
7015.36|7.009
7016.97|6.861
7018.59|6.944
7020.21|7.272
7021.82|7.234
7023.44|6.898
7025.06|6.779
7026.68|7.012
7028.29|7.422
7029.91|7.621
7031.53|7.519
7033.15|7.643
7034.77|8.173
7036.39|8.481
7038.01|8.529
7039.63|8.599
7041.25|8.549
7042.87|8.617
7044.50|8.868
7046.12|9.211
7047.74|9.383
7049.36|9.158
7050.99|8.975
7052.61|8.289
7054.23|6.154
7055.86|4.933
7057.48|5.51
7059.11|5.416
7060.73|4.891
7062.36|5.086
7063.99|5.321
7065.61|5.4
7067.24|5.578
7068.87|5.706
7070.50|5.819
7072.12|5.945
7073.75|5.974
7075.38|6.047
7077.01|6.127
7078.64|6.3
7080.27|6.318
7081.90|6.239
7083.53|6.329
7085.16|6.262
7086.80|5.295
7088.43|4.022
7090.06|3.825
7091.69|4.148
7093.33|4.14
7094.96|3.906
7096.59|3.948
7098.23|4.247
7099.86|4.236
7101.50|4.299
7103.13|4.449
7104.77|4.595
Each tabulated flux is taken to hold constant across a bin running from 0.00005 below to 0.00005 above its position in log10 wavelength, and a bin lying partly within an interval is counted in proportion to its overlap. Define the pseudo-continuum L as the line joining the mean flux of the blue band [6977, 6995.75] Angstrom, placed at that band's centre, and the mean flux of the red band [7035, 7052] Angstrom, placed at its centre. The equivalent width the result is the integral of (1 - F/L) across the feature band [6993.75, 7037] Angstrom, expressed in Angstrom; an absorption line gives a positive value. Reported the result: 3.4 Angstrom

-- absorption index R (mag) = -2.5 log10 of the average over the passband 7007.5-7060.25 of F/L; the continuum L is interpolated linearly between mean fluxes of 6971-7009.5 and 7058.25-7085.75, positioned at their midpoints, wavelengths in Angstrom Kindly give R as -0.238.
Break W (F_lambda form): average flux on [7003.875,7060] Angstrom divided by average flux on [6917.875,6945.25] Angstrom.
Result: 1.53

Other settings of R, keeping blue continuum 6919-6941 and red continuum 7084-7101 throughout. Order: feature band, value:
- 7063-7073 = -0.24 mag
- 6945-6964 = -0.20 mag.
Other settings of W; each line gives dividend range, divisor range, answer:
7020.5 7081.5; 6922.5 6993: 1.24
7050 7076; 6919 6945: 1.21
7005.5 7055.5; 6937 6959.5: 1.36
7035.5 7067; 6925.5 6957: 1.37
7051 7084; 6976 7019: 0.92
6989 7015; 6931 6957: 1.18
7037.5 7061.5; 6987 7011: 1.20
